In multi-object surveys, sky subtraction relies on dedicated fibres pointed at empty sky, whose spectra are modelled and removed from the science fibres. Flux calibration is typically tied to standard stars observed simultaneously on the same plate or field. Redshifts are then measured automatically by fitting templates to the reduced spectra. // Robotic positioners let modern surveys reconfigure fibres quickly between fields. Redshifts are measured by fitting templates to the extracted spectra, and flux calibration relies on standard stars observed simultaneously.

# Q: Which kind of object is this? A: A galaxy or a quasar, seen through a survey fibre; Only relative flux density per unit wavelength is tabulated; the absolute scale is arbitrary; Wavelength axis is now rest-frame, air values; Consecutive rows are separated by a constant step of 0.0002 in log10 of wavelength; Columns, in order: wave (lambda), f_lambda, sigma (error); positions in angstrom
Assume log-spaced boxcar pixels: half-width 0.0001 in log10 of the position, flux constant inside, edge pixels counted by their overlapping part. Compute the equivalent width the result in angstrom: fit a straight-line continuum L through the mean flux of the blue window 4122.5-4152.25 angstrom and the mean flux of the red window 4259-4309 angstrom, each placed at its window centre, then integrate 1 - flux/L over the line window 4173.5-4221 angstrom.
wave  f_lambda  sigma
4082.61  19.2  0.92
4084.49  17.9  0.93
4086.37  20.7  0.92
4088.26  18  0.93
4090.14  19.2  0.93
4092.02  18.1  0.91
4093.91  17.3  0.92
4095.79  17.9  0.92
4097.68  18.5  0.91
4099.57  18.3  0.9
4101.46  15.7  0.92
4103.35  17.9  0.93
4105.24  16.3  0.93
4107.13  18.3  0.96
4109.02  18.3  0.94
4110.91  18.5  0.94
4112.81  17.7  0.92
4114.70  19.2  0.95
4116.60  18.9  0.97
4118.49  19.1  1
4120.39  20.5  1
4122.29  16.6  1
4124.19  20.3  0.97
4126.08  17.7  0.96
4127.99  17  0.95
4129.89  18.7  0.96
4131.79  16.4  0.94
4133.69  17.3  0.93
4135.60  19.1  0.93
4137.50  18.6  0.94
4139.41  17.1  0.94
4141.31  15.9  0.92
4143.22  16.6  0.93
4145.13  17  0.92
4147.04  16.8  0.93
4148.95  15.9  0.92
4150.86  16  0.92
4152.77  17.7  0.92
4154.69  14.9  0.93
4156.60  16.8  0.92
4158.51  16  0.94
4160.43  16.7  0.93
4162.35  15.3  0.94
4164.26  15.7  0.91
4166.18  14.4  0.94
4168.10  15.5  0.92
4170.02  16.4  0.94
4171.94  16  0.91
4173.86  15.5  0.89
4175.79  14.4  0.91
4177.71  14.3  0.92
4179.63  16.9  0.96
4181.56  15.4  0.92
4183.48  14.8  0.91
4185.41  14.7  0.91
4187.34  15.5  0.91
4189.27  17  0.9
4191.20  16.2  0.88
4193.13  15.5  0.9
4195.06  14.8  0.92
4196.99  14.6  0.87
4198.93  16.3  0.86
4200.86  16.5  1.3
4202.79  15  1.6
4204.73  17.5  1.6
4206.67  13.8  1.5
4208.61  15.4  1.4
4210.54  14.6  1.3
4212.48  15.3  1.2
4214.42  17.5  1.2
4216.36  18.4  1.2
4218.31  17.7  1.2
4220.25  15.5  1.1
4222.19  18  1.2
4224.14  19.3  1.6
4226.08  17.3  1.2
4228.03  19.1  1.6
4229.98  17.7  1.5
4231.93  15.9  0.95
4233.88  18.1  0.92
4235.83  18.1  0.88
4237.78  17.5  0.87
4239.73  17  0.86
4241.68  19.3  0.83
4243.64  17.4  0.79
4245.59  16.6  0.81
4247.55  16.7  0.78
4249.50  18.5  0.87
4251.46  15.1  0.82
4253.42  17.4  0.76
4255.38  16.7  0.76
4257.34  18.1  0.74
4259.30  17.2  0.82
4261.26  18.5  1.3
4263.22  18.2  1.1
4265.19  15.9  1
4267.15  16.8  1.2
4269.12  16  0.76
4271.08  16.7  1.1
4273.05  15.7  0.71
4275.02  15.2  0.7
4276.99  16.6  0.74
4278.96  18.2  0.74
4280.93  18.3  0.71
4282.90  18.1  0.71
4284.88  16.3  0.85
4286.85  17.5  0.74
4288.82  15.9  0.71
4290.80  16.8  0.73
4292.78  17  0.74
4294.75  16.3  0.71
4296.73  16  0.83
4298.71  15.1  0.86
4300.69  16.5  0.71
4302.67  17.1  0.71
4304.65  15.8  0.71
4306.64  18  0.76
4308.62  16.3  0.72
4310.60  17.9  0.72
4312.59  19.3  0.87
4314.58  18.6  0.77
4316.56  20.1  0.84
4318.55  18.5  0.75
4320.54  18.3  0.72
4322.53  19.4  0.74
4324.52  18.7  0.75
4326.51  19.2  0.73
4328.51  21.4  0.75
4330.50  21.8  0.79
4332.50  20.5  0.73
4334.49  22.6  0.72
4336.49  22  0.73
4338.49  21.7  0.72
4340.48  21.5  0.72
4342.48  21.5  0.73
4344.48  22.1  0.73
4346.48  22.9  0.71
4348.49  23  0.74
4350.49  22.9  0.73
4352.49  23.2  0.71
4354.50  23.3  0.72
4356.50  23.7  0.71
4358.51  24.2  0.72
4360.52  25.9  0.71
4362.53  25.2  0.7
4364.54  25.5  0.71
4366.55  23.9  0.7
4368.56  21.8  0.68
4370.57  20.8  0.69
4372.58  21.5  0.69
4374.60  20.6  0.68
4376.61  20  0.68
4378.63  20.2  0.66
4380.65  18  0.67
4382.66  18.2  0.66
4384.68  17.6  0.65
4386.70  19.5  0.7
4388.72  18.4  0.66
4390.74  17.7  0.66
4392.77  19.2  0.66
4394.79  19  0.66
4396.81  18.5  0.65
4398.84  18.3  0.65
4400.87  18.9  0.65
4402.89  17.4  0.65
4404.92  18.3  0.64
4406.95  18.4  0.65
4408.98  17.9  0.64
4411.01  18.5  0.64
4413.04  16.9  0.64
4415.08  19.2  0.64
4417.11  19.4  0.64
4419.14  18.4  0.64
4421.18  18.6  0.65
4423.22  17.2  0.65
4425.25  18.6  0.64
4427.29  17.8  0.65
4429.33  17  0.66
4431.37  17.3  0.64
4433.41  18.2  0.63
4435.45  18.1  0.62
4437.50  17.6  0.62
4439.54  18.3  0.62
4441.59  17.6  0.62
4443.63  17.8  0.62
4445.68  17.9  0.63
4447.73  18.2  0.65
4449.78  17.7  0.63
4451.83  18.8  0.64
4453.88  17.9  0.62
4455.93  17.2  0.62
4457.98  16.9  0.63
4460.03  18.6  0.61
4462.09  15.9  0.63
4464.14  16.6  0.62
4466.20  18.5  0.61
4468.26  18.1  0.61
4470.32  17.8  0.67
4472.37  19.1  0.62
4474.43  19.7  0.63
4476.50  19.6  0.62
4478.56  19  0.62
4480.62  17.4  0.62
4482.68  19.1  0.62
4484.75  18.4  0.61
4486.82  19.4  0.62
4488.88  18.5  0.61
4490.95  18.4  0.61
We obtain 3.8 angstrom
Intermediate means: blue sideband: 17.3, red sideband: 16.8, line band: 15.7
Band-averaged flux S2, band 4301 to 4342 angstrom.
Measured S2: 19.4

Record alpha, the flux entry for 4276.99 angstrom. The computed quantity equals 16.6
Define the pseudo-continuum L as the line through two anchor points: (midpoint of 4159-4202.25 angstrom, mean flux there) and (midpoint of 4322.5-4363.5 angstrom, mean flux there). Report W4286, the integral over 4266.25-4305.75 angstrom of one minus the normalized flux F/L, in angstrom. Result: 6.6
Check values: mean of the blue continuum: 15.6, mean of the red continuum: 22.3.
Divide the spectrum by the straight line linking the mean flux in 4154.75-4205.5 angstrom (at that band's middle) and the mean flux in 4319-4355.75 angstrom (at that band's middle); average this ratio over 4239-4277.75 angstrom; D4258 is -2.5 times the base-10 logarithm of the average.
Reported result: 0.09 mag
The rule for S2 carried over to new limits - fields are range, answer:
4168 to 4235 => 16.2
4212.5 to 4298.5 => 17.2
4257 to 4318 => 17.1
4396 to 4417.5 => 18.3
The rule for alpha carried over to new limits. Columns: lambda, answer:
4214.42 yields 17.5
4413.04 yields 16.9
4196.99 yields 14.6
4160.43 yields 16.7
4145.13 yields 17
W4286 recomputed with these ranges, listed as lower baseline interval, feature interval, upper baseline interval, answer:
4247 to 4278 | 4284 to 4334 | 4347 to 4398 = 2.01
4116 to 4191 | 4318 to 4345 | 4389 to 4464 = -4.82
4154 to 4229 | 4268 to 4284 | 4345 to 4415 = 1.07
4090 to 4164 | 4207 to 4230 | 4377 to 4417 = 1.03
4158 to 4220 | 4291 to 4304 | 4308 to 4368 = 2.36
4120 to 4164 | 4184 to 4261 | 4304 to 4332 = 5.03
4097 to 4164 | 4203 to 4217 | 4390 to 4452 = 1.33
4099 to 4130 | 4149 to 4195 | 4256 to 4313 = 5.27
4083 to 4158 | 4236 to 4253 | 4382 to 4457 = 0.58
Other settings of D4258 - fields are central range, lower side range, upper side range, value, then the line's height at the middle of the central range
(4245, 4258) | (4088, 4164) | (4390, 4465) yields 0.05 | 17.7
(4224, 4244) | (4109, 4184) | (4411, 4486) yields -0.04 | 17.2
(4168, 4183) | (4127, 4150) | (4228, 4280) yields 0.11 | 17.2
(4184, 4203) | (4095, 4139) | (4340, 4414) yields 0.20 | 18.9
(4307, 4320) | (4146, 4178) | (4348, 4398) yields 0.07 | 19.7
